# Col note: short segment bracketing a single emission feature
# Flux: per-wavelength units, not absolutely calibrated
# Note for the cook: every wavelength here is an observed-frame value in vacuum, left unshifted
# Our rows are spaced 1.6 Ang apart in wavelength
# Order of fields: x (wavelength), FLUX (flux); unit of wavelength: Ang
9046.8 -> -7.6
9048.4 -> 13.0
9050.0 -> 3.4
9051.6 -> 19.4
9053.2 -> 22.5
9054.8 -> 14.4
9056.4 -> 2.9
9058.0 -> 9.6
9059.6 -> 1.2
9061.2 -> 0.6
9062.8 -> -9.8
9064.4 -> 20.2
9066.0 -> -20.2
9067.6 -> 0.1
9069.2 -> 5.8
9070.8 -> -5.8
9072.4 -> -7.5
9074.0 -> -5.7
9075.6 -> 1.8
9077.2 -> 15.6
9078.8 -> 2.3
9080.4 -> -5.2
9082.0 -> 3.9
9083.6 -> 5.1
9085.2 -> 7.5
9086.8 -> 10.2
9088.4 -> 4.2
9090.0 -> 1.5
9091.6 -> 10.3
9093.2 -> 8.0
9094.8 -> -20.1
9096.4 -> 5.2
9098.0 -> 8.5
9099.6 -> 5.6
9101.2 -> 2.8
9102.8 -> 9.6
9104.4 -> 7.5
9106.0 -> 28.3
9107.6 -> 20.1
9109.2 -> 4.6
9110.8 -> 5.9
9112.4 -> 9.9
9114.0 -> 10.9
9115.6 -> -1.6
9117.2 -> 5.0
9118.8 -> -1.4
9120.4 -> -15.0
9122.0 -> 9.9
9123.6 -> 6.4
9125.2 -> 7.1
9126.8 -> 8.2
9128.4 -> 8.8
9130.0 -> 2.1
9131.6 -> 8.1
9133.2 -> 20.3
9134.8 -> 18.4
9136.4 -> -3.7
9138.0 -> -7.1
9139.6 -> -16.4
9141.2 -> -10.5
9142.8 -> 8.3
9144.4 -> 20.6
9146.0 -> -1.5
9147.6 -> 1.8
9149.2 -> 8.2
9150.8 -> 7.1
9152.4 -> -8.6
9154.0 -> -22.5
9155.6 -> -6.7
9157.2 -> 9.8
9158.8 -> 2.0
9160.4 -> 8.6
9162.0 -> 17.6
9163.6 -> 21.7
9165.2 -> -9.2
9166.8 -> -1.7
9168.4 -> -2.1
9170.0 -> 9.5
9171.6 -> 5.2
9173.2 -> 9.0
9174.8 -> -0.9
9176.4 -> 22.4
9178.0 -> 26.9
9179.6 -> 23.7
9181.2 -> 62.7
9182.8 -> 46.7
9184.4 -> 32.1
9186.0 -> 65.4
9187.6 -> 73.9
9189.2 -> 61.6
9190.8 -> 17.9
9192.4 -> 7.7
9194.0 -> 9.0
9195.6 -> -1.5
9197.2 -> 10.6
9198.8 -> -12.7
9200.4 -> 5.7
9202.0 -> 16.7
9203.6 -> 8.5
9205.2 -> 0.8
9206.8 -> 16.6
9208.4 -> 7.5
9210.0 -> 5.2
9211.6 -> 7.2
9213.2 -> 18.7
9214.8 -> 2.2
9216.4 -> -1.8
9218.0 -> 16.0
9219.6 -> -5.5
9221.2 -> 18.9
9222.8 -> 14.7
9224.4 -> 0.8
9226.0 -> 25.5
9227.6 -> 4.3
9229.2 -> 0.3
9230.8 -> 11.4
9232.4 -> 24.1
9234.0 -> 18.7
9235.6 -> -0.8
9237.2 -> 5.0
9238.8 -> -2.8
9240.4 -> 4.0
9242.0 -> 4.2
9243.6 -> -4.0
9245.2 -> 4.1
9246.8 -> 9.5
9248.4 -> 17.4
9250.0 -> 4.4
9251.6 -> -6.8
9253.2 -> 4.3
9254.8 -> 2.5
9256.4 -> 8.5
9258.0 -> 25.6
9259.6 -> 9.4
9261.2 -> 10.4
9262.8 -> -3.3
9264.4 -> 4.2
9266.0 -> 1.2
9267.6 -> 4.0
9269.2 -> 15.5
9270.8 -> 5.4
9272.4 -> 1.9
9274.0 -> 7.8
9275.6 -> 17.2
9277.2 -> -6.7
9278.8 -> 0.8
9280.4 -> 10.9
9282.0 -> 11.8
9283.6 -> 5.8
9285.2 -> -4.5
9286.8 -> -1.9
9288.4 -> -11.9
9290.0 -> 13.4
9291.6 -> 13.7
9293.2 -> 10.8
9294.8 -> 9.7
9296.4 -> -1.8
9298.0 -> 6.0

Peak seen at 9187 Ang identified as [O II] 3727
